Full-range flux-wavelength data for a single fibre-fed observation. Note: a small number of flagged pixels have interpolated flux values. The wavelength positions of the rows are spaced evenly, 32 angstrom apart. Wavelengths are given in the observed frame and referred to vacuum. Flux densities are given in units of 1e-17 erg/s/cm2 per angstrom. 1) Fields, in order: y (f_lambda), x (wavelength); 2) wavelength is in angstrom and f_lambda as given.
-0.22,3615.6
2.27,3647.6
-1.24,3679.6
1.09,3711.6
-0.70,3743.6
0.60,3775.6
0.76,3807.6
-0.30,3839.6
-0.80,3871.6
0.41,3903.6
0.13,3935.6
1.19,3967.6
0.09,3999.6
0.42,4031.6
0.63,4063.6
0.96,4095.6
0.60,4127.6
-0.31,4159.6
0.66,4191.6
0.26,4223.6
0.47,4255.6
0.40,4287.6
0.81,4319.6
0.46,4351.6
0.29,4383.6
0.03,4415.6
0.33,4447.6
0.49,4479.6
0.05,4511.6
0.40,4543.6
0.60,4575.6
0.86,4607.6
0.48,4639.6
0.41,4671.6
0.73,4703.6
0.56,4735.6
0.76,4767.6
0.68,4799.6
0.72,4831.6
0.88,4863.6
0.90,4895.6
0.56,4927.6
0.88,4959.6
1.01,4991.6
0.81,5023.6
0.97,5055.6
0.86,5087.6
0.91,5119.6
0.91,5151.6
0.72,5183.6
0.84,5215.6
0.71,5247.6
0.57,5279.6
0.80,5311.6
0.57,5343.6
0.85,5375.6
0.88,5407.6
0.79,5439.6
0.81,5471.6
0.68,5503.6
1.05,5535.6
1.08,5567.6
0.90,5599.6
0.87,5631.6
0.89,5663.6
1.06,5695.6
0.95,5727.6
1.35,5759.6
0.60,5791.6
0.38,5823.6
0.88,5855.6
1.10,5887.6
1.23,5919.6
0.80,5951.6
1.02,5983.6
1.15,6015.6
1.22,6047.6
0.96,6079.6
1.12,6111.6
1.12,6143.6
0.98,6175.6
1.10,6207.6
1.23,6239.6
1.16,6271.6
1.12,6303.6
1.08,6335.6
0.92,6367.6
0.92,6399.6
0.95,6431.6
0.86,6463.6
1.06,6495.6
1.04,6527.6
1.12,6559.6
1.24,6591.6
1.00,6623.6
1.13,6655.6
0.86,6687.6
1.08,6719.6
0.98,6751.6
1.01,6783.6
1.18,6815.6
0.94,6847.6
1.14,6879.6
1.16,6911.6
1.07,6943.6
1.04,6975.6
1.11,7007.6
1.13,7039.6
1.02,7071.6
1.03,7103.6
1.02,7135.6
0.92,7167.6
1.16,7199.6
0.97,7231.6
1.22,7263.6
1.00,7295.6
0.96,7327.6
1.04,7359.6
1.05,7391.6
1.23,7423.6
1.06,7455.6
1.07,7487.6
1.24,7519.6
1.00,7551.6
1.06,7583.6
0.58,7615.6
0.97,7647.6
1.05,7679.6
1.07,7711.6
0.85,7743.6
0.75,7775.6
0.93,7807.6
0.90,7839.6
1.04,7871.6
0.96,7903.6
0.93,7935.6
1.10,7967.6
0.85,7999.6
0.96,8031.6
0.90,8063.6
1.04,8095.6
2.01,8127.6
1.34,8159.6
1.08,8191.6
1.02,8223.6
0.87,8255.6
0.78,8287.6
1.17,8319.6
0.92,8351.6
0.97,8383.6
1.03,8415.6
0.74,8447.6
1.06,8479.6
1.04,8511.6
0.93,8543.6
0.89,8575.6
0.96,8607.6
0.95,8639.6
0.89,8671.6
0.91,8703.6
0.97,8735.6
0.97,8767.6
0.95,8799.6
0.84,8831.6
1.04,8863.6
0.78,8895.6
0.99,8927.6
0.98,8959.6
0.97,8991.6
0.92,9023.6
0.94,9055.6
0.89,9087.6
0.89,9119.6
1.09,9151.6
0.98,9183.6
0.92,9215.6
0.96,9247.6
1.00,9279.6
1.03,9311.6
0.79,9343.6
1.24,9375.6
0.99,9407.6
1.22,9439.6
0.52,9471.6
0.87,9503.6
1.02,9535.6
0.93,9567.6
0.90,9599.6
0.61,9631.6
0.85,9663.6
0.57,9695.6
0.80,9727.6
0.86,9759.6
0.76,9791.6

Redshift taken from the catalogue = 0.24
